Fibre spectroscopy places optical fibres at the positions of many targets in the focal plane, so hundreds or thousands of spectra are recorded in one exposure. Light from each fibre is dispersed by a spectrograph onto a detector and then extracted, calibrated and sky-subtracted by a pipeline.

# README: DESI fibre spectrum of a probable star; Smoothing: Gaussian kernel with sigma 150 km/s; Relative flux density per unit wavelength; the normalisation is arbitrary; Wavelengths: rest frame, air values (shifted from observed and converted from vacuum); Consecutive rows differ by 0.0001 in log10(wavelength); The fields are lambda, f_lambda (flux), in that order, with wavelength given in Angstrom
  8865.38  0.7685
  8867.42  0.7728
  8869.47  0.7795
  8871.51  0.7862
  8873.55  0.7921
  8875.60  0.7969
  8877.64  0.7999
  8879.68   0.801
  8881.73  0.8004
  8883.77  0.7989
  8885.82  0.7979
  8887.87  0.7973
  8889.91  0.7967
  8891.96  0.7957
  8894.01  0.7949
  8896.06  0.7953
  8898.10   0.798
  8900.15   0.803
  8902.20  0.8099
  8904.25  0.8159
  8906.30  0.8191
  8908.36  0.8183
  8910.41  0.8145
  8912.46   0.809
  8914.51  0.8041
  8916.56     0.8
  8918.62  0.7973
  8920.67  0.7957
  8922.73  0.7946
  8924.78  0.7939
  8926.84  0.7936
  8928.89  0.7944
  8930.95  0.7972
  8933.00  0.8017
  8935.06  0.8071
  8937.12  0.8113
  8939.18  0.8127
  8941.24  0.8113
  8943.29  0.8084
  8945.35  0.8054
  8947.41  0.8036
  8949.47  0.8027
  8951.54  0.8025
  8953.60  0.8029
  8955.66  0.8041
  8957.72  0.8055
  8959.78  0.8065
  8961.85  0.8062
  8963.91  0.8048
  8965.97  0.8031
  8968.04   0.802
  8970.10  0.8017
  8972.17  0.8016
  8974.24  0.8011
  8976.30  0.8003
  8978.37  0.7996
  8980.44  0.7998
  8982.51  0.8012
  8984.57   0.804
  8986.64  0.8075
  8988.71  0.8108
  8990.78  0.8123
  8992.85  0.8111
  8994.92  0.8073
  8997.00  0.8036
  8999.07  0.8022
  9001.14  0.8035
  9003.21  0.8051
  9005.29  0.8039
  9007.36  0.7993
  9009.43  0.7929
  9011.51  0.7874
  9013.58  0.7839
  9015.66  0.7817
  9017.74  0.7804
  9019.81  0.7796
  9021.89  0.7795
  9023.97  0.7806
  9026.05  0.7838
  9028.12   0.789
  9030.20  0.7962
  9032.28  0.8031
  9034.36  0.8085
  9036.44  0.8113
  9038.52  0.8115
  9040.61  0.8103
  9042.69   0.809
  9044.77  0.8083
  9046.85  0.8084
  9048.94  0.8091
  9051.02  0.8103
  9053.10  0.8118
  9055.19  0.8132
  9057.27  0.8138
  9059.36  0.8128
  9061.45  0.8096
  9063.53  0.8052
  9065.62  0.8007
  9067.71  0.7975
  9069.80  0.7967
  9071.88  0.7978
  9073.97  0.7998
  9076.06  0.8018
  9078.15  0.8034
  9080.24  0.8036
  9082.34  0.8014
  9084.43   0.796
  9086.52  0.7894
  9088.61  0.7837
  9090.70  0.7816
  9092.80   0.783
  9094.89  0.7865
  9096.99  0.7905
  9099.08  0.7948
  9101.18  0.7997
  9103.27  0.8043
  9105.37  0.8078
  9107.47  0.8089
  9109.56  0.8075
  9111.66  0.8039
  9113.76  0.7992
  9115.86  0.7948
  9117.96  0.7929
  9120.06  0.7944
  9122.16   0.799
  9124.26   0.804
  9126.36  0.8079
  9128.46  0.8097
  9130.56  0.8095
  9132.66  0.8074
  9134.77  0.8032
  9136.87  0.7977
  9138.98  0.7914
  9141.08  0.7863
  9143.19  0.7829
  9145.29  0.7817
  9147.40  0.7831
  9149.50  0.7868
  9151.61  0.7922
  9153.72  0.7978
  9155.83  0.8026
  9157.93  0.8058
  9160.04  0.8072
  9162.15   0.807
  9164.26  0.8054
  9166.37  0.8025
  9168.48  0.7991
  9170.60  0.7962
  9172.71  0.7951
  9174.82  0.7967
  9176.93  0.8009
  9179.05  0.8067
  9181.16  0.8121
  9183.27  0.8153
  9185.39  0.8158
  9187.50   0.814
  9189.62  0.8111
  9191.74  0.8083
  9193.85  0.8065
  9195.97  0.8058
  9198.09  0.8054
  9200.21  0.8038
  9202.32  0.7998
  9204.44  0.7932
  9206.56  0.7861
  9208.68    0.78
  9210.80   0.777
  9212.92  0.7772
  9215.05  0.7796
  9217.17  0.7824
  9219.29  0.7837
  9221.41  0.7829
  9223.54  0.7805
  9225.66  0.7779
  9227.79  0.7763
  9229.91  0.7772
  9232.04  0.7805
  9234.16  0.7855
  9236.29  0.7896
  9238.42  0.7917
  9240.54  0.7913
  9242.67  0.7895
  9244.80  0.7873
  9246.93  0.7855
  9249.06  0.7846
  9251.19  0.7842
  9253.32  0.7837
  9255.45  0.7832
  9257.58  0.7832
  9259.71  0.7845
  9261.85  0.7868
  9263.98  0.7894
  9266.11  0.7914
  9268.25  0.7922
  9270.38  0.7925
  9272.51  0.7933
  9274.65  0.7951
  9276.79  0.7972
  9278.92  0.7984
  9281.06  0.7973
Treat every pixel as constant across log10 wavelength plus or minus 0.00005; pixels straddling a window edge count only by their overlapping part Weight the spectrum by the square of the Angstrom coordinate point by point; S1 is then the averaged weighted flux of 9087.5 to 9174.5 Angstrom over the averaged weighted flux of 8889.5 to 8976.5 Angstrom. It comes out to 1.04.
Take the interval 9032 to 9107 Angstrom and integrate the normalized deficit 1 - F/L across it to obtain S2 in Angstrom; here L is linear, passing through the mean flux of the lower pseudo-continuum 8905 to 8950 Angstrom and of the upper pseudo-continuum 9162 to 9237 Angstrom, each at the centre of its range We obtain -0.26 Angstrom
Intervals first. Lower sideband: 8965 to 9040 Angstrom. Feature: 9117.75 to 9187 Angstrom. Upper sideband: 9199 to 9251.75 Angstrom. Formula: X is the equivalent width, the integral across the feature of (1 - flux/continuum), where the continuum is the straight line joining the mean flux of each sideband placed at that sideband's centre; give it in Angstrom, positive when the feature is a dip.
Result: -0.92 Angstrom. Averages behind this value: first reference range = 0.799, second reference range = 0.785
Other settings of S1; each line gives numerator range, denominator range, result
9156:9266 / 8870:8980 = 1.05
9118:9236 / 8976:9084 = 1.03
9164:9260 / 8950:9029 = 1.04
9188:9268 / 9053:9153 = 1.01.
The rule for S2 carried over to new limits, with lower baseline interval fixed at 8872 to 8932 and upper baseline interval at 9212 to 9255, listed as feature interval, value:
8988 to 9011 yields -0.25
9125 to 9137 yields -0.27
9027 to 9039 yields -0.13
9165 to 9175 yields -0.15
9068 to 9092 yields -0.13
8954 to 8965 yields -0.10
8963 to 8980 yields -0.10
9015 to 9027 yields 0.21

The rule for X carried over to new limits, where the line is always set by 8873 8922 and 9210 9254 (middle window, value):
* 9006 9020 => 0.1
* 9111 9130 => -0.3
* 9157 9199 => -1.0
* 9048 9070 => -0.4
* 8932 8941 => -0.1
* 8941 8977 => -0.2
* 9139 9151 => 0.0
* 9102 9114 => -0.2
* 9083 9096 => 0.1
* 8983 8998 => -0.2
